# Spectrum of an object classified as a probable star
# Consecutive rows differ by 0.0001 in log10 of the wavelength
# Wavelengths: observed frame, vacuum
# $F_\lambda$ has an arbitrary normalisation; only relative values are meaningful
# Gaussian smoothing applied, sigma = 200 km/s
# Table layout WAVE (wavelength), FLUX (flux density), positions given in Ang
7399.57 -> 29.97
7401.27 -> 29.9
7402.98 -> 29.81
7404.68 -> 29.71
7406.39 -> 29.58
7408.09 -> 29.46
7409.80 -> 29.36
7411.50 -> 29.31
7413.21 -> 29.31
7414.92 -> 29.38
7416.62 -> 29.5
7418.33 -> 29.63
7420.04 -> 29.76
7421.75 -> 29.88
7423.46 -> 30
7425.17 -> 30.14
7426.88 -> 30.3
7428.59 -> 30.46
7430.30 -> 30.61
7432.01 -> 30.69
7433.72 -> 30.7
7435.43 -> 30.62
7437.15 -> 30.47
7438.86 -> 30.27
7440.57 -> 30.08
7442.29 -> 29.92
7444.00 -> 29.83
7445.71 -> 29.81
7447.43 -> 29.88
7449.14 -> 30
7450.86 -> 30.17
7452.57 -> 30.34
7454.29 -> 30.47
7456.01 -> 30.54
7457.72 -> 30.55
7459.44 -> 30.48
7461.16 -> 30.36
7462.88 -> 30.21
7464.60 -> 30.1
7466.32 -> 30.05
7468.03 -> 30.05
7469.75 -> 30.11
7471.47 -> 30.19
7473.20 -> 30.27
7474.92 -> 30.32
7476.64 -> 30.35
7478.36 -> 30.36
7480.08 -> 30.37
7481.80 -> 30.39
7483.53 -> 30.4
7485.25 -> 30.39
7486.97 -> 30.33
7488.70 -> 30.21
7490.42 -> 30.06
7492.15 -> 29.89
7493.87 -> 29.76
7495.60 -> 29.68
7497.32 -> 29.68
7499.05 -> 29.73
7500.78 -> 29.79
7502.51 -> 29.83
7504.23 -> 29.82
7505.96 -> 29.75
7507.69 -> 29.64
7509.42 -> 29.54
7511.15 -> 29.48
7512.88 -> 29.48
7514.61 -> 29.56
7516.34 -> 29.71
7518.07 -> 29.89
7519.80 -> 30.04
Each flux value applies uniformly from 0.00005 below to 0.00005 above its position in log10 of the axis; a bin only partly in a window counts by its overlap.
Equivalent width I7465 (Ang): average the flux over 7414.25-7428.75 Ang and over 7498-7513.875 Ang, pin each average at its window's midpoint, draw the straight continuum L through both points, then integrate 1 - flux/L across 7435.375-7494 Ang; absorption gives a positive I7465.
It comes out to -0.9 Ang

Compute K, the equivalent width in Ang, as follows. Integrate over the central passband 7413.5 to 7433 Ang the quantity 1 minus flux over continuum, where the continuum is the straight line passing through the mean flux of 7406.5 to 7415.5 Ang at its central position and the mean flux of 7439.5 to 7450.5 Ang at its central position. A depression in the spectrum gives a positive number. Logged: -0.3 Ang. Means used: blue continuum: 29.4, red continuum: 29.9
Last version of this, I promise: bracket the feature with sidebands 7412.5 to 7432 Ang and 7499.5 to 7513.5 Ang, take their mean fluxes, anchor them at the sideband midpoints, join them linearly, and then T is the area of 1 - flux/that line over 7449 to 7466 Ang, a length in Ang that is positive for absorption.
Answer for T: -0.3 Ang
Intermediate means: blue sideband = 29.9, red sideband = 29.7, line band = 30.3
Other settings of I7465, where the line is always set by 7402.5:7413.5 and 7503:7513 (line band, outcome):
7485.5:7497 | -0.1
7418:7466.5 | -1.1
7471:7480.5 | -0.2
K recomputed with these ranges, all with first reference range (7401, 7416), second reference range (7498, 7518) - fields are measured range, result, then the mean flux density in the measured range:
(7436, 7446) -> -0.2 Ang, 30.1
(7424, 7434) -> -0.3 Ang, 30.5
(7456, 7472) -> -0.3 Ang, 30.3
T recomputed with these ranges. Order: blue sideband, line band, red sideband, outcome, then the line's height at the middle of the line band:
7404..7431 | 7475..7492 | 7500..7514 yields -0.35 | 29.7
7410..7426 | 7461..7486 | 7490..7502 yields -0.44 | 29.7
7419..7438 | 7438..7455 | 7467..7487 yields 0.13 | 30.3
